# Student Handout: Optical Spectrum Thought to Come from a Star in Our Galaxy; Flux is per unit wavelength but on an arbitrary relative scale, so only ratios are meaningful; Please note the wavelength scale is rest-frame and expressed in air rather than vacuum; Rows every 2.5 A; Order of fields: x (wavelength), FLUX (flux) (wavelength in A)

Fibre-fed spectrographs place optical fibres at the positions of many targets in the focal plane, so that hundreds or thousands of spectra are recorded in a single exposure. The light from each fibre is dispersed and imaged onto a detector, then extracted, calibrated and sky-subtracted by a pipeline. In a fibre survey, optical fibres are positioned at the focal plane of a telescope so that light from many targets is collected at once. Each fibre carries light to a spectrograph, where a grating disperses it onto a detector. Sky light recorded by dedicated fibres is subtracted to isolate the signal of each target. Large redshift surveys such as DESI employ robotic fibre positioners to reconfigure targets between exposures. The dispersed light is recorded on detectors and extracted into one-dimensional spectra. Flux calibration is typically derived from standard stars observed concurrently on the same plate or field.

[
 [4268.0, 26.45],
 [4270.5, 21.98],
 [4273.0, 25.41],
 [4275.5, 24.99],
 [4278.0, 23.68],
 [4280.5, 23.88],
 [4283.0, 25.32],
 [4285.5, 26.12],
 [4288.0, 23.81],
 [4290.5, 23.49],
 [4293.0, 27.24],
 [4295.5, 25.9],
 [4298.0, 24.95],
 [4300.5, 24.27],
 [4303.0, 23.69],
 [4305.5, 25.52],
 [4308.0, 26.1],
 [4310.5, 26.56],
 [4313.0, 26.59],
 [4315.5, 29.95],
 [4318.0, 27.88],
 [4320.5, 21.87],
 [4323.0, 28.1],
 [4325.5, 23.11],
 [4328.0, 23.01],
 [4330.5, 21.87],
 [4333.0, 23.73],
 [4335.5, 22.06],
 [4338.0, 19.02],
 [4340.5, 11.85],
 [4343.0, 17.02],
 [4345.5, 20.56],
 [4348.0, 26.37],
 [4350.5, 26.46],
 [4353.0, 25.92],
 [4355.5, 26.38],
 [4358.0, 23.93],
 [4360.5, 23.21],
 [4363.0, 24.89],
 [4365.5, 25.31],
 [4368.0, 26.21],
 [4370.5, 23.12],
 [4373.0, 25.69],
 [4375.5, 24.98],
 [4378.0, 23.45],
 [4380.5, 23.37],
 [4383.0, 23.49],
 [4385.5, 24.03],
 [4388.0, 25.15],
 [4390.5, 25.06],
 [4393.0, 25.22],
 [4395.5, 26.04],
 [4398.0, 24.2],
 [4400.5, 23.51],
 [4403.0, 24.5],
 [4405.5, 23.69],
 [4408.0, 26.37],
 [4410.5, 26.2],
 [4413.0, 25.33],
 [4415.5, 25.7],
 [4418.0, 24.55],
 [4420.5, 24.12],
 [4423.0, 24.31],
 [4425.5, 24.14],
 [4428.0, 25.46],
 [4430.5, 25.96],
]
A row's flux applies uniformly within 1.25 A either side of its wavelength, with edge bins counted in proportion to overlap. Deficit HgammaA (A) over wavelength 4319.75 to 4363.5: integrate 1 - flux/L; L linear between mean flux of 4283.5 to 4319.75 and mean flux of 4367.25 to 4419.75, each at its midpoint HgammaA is 4.52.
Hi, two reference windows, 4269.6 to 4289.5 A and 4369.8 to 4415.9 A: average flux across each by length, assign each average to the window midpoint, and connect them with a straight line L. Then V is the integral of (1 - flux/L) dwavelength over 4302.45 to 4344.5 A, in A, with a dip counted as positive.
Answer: 2.0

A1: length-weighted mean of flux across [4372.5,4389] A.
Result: 24.2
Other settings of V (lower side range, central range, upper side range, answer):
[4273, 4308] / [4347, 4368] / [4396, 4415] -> -0.37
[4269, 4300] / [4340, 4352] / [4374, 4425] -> 1.74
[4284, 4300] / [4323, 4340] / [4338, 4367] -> 1.09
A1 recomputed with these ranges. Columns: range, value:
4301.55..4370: 24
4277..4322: 25.4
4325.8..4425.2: 23.8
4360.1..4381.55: 24.5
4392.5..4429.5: 24.9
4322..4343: 21.2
